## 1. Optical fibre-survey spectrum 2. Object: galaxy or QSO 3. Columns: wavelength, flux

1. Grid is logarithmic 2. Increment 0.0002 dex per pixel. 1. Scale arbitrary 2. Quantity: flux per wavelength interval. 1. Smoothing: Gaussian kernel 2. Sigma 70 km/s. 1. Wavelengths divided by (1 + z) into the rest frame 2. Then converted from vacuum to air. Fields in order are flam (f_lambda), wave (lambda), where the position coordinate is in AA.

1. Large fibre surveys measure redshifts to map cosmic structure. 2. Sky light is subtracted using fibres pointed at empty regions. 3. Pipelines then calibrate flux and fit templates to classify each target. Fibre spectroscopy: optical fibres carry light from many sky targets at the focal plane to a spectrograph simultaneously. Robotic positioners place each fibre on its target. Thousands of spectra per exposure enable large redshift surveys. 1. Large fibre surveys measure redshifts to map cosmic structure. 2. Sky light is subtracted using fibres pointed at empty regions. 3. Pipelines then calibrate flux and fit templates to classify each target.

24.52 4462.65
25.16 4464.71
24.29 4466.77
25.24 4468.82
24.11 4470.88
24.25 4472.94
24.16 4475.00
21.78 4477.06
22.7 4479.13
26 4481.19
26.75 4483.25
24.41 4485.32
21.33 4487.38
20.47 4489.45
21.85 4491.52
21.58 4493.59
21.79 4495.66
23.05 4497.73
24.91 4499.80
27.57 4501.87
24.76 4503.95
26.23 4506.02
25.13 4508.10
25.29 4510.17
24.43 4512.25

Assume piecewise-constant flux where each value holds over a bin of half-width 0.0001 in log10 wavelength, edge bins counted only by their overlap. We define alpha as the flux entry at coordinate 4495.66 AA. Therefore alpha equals 21.79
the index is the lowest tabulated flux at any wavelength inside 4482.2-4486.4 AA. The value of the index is 24.41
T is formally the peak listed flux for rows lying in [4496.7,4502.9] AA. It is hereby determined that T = 27.57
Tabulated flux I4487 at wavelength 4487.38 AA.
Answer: 21.33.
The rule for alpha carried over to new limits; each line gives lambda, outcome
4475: 24.16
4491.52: 21.85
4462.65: 24.52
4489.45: 20.47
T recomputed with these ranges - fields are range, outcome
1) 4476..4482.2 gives 26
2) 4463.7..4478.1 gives 25.24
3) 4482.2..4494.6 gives 26.75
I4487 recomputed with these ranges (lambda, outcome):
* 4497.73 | 23.05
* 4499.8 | 24.91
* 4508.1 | 25.13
